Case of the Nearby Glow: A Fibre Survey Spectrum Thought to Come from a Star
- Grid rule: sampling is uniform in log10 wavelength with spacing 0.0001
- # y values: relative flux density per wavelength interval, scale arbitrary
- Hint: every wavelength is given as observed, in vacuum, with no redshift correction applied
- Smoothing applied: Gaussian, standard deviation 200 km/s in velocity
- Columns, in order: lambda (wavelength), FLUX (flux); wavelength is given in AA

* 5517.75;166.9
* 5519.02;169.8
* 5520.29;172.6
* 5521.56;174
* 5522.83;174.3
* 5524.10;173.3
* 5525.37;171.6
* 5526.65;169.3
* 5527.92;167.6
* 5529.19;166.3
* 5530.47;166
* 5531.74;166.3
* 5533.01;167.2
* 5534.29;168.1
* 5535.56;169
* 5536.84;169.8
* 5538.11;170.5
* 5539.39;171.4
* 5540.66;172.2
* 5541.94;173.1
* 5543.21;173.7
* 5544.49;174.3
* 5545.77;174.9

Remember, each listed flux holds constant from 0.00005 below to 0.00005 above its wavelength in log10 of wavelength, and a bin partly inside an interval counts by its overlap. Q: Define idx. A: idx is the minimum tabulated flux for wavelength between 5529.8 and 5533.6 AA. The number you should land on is 166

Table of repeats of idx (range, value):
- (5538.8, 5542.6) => 171.4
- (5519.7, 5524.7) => 172.6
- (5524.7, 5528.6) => 167.6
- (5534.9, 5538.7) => 169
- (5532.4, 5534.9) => 167.2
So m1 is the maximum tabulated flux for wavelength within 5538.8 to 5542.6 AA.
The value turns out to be 173.1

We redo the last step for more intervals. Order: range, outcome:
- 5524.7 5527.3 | 171.6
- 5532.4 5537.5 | 169.8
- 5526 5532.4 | 169.3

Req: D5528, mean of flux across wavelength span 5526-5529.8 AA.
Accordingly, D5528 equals 168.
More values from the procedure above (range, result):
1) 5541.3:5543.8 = 174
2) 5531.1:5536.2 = 168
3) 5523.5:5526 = 173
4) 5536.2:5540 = 170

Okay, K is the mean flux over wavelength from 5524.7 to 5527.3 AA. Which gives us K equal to 170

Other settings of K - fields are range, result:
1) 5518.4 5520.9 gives 171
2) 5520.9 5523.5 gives 174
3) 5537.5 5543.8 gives 172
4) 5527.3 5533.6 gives 167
